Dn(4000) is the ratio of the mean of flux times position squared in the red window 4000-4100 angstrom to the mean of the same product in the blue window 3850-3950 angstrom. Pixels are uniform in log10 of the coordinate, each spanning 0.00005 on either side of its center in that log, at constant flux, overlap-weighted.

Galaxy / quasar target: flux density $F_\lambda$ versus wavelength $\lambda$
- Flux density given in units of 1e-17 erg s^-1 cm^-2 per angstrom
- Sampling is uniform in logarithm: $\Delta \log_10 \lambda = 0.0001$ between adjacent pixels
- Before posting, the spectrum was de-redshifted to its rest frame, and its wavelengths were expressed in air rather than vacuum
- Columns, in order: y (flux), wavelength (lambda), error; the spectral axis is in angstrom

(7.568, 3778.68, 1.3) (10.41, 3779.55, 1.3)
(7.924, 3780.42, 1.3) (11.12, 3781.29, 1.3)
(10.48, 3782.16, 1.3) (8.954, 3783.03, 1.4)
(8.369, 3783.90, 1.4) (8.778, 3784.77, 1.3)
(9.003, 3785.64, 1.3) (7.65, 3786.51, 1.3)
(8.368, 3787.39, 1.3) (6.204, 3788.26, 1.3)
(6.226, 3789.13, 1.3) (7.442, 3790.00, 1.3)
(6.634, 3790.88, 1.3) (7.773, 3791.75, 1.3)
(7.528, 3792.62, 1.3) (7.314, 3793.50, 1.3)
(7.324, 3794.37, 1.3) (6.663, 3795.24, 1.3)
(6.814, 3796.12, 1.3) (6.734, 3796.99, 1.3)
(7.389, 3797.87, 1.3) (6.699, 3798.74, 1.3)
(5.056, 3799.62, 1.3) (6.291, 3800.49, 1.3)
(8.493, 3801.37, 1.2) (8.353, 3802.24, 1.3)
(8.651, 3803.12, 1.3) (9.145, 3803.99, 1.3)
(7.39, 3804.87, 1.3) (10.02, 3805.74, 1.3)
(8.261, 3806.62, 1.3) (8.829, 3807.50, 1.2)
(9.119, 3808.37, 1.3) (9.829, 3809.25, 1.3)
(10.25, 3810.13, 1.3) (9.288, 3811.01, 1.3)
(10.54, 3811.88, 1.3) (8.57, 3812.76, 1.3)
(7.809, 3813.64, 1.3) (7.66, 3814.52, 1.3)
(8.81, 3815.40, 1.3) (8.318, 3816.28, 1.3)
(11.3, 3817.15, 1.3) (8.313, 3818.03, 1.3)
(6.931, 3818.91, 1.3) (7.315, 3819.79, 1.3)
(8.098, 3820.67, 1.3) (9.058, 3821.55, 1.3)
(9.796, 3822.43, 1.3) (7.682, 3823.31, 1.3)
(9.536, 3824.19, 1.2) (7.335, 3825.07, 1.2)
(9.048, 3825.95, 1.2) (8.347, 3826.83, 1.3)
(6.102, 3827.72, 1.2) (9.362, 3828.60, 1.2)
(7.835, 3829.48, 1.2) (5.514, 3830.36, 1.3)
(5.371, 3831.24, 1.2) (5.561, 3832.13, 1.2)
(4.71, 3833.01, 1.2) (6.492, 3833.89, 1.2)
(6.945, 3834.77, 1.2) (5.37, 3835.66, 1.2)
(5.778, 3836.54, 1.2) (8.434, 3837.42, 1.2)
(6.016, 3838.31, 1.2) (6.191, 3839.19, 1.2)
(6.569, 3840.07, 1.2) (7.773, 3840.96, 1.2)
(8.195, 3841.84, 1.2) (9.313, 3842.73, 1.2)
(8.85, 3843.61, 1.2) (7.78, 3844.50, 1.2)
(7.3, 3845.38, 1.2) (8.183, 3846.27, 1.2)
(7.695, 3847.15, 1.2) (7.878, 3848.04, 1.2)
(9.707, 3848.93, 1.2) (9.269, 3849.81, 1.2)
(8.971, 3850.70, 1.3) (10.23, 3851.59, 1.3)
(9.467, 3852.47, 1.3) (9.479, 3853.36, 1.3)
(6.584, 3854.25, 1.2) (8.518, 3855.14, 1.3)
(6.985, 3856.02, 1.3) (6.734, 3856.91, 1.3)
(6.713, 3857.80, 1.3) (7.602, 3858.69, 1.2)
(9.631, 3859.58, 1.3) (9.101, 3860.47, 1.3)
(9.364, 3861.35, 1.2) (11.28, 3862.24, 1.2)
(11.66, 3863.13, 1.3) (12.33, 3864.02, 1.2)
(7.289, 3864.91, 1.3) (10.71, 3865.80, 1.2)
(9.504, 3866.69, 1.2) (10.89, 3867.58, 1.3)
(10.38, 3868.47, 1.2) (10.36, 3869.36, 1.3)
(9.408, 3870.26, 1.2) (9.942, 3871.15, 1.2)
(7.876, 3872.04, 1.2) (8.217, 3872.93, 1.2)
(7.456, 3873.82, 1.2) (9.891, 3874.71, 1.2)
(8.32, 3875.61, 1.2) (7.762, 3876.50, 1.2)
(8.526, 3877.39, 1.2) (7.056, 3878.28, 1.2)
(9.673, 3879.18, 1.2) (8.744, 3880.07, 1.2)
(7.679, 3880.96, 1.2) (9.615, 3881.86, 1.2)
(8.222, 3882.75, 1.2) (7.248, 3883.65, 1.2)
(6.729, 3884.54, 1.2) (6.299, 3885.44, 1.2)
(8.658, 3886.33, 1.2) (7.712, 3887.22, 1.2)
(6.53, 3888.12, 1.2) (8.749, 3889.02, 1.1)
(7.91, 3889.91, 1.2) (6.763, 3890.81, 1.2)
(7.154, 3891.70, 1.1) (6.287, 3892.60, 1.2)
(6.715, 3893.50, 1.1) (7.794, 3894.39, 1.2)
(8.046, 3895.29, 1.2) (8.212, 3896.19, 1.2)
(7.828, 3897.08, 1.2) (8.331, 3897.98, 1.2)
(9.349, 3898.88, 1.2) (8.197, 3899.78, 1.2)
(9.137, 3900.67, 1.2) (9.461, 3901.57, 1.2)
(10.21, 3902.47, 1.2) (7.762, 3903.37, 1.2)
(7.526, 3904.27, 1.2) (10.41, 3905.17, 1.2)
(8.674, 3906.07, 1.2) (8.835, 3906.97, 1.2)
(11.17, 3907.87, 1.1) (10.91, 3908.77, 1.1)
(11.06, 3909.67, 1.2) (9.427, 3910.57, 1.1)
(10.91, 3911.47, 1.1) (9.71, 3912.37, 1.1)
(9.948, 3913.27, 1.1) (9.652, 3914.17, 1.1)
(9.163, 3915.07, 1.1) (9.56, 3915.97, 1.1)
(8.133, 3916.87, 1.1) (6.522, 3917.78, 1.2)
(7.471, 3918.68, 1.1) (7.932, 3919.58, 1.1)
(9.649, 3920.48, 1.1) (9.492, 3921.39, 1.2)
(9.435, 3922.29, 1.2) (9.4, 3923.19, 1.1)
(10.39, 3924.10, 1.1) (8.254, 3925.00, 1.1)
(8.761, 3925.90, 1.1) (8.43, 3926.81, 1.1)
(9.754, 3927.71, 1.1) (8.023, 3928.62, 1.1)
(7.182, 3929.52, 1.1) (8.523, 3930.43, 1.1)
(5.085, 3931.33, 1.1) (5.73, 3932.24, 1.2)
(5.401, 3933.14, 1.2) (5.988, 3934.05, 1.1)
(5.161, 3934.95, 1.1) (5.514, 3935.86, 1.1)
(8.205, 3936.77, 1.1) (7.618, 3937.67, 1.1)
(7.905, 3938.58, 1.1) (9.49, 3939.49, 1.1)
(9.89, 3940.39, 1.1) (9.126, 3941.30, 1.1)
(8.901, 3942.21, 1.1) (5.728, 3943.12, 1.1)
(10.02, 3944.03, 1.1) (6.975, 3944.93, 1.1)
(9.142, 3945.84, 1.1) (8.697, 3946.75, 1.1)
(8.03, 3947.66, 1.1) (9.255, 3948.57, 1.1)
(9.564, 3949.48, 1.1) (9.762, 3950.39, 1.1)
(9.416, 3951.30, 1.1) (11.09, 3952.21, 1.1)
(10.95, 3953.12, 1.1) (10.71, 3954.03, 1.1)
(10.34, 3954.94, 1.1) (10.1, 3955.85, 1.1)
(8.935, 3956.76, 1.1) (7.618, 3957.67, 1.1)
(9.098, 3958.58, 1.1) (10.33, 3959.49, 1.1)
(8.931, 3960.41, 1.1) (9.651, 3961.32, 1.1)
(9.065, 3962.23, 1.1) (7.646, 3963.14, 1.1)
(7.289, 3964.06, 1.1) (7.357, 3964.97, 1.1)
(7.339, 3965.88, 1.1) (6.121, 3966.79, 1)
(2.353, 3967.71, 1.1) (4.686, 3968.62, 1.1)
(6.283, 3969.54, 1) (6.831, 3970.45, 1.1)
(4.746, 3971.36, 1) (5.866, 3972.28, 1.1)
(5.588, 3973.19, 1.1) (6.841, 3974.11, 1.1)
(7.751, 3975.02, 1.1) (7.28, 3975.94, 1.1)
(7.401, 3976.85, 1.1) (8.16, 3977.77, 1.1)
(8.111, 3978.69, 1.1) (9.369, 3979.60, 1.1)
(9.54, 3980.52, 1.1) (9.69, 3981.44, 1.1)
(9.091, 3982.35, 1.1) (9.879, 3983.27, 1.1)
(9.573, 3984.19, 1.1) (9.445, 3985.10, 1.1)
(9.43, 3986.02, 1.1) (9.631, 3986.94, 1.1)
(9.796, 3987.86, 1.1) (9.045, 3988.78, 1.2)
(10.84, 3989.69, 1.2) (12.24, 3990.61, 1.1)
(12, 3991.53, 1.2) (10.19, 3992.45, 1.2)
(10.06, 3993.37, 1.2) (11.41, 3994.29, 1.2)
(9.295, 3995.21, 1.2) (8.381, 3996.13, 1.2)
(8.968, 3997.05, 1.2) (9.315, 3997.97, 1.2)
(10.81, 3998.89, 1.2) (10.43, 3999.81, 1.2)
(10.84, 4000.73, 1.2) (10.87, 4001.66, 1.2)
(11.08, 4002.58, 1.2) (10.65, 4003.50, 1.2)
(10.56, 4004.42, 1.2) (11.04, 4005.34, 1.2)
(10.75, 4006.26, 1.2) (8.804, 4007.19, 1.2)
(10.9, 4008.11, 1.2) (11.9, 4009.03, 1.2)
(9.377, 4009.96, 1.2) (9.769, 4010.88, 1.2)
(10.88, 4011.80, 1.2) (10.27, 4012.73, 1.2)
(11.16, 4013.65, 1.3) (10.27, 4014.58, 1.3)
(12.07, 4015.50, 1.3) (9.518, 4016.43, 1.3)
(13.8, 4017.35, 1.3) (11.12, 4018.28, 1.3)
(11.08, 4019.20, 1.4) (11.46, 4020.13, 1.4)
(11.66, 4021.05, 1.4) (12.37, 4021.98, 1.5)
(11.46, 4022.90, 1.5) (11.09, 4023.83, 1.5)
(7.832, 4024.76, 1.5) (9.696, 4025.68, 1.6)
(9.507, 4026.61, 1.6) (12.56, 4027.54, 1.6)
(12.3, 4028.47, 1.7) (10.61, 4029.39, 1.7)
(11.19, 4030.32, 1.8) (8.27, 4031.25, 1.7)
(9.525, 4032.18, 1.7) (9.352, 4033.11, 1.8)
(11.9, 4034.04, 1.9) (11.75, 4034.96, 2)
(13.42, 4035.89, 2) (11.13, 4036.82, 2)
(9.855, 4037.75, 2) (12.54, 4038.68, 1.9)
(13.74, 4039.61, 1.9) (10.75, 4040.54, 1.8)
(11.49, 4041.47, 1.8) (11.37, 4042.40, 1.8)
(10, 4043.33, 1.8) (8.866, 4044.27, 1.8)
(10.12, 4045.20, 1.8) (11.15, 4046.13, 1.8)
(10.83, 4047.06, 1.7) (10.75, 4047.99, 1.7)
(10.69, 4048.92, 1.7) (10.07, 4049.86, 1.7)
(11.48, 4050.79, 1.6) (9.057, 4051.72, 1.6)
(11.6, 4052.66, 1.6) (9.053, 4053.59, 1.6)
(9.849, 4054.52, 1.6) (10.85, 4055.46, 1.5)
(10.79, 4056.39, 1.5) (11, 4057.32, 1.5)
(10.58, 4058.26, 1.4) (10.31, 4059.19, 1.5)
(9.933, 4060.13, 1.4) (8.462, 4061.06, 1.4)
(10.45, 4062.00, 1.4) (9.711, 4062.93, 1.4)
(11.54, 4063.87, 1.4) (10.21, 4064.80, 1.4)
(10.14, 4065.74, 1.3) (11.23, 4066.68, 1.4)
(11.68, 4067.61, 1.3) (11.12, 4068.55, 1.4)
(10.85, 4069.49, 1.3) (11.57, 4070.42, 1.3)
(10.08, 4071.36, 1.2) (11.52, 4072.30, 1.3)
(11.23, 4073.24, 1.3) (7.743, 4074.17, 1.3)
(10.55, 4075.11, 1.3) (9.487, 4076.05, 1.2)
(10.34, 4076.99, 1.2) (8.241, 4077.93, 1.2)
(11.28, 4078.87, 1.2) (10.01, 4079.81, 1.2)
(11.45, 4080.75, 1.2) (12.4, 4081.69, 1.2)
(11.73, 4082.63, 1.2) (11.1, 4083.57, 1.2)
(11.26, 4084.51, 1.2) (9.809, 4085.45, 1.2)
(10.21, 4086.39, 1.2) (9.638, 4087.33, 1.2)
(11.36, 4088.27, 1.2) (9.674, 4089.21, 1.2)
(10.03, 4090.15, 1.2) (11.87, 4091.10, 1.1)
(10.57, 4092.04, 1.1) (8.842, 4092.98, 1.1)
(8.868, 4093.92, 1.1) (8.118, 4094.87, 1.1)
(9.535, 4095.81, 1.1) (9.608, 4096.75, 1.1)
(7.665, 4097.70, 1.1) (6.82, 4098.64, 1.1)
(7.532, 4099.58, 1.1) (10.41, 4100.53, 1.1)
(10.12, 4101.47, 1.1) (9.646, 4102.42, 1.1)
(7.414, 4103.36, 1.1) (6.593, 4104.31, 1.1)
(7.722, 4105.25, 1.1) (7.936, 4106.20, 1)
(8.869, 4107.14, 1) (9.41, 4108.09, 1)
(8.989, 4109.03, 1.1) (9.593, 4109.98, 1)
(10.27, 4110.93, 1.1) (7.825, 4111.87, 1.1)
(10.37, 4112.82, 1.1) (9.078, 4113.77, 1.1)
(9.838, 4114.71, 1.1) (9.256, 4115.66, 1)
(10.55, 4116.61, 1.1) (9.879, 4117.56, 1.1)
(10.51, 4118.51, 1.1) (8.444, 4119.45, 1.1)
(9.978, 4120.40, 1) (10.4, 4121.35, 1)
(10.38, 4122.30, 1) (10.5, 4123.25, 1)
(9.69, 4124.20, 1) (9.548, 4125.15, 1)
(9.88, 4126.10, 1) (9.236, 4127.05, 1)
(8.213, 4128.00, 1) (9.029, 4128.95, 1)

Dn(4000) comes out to 1.33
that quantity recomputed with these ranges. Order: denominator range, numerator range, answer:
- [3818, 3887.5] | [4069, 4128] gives 1.34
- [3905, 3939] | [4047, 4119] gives 1.27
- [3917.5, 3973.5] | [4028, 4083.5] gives 1.40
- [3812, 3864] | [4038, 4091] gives 1.47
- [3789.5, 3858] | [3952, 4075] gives 1.39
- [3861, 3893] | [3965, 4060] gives 1.23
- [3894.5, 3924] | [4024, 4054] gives 1.25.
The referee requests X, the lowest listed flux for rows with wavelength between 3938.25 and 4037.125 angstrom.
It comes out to 2.353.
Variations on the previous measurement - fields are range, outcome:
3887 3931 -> 6.287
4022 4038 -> 7.832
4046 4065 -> 8.462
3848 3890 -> 6.299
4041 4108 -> 6.593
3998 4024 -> 8.804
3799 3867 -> 4.71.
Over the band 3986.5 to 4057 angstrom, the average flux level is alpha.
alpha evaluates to 10.7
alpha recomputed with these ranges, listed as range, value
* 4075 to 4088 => 10.5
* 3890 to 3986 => 8.36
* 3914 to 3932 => 8.49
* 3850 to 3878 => 9.06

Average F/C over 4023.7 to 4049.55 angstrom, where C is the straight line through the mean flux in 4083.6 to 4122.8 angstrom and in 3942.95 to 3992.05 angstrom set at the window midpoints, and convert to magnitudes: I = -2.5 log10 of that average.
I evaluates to -0.198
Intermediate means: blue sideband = 8.55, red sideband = 9.41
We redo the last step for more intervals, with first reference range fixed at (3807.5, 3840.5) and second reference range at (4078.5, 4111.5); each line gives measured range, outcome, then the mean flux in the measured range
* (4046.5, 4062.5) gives -0.11 mag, 10.3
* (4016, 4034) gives -0.18 mag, 10.8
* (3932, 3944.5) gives 0.14 mag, 7.51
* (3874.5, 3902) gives 0.03 mag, 8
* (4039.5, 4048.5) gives -0.17 mag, 10.8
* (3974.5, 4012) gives -0.11 mag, 9.86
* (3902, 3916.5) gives -0.16 mag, 9.68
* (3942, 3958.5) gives -0.06 mag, 9.18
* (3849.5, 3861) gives -0.05 mag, 8.4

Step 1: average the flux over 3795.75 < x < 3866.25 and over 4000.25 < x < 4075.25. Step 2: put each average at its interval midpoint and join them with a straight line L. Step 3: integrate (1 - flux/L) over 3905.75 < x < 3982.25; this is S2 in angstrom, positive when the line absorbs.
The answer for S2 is 9.62 angstrom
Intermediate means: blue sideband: 8.15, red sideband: 10.7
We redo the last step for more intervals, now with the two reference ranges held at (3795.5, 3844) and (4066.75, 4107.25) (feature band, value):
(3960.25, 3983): 4.2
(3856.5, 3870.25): -2.4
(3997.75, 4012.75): -2.1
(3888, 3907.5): 0.5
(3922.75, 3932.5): 0.5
